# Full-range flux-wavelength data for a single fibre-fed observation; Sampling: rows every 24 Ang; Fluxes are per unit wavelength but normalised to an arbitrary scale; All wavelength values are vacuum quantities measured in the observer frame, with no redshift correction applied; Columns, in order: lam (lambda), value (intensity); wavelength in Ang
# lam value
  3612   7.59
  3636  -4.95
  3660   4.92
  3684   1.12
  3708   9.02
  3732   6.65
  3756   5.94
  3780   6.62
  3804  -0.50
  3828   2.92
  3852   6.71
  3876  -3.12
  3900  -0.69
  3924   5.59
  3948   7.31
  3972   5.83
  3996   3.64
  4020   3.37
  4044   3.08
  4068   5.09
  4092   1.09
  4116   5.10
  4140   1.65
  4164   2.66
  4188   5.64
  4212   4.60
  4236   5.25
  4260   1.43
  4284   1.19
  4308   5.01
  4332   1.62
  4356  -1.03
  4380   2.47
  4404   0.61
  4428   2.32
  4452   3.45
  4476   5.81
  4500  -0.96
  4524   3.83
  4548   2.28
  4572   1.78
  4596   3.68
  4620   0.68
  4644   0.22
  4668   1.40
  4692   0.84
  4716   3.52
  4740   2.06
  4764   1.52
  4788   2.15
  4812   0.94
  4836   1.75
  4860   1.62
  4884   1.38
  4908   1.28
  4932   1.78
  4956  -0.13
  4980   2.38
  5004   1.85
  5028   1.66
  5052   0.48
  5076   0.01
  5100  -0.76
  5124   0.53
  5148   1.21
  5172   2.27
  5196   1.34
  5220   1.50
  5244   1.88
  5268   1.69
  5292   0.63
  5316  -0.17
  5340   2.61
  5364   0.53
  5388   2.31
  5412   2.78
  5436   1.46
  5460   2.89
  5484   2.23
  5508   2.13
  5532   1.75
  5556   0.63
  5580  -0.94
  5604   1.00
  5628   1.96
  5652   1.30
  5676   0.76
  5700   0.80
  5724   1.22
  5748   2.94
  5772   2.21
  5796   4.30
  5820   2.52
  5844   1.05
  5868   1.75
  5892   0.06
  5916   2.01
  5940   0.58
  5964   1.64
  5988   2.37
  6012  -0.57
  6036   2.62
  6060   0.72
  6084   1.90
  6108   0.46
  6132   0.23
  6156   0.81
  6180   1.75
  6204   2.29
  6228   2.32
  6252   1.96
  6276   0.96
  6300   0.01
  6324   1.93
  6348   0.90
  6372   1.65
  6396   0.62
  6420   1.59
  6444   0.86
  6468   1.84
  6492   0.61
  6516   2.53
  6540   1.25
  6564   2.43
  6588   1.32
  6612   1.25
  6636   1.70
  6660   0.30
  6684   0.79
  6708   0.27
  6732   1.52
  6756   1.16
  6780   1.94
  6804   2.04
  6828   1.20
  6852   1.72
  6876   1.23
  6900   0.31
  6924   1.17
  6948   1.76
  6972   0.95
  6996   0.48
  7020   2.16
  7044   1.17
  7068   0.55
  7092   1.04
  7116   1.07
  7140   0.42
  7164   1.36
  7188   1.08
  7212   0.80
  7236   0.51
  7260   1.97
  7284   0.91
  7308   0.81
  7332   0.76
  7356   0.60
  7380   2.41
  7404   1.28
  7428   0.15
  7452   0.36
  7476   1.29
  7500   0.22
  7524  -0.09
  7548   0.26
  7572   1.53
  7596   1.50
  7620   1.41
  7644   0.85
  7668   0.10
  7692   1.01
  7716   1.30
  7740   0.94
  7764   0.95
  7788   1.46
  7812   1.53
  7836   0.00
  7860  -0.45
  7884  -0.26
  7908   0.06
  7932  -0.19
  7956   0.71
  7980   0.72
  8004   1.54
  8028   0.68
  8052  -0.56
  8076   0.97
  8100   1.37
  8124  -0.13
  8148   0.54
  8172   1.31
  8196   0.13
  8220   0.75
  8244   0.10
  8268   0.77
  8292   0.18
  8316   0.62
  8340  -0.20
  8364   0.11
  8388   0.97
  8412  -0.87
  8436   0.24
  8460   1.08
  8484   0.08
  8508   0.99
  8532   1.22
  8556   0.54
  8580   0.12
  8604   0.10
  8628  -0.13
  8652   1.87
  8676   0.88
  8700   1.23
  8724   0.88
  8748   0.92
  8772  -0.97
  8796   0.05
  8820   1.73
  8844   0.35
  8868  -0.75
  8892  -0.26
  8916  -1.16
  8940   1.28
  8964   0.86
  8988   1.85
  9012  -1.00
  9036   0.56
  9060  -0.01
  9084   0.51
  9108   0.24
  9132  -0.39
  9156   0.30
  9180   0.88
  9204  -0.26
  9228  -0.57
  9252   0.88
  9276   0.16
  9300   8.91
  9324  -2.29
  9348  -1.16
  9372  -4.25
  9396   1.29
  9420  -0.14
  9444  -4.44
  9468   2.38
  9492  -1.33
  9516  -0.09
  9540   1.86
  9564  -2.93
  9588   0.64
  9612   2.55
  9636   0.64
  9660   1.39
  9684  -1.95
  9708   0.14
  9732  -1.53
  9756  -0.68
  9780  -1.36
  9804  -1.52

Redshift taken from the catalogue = 1.49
